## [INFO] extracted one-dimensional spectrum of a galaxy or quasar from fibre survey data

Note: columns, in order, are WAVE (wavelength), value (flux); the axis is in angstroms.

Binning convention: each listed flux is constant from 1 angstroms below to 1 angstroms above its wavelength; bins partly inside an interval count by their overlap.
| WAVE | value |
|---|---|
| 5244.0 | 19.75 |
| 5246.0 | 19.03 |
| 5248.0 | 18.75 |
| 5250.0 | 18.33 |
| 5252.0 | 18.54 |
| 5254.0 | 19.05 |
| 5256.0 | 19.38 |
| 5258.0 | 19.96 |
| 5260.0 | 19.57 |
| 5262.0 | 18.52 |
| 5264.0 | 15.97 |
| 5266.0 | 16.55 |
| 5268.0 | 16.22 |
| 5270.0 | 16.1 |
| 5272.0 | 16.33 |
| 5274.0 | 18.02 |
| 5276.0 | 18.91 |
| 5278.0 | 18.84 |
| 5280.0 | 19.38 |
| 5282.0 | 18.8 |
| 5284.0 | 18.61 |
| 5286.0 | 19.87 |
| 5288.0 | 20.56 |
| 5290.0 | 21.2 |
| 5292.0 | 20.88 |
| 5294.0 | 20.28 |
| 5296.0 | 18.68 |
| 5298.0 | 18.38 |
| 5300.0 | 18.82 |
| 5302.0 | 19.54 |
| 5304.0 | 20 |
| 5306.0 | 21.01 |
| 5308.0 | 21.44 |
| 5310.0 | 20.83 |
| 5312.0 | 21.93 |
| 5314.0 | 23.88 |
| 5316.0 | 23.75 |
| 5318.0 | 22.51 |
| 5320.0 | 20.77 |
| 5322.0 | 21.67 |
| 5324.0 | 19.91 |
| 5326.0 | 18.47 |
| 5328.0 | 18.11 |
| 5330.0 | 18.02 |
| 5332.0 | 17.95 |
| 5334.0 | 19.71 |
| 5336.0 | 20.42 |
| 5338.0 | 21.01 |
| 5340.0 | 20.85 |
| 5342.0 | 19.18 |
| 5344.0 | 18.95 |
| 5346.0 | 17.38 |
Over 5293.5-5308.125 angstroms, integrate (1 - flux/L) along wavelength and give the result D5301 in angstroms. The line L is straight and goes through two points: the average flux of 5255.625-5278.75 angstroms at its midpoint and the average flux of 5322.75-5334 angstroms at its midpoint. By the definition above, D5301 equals -1.1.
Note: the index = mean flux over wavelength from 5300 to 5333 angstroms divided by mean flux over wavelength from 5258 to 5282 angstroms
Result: 1.15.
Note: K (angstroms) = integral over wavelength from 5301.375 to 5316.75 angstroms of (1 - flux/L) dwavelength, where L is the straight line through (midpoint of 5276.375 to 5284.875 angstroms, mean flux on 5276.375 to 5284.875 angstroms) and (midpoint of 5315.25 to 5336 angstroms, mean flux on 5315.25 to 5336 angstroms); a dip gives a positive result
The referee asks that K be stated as -1.5 angstroms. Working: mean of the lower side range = 18.9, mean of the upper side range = 20.1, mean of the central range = 21.6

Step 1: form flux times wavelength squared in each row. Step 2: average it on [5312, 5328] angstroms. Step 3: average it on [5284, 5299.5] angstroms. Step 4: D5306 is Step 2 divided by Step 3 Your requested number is 1.09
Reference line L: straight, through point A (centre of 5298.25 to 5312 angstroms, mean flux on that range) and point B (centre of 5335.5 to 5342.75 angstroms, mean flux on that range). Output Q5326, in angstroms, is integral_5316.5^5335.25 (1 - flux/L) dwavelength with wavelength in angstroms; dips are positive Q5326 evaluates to 0.51 angstroms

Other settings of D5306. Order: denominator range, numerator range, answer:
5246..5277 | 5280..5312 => 1.12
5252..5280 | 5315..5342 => 1.15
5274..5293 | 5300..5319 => 1.11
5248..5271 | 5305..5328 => 1.21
